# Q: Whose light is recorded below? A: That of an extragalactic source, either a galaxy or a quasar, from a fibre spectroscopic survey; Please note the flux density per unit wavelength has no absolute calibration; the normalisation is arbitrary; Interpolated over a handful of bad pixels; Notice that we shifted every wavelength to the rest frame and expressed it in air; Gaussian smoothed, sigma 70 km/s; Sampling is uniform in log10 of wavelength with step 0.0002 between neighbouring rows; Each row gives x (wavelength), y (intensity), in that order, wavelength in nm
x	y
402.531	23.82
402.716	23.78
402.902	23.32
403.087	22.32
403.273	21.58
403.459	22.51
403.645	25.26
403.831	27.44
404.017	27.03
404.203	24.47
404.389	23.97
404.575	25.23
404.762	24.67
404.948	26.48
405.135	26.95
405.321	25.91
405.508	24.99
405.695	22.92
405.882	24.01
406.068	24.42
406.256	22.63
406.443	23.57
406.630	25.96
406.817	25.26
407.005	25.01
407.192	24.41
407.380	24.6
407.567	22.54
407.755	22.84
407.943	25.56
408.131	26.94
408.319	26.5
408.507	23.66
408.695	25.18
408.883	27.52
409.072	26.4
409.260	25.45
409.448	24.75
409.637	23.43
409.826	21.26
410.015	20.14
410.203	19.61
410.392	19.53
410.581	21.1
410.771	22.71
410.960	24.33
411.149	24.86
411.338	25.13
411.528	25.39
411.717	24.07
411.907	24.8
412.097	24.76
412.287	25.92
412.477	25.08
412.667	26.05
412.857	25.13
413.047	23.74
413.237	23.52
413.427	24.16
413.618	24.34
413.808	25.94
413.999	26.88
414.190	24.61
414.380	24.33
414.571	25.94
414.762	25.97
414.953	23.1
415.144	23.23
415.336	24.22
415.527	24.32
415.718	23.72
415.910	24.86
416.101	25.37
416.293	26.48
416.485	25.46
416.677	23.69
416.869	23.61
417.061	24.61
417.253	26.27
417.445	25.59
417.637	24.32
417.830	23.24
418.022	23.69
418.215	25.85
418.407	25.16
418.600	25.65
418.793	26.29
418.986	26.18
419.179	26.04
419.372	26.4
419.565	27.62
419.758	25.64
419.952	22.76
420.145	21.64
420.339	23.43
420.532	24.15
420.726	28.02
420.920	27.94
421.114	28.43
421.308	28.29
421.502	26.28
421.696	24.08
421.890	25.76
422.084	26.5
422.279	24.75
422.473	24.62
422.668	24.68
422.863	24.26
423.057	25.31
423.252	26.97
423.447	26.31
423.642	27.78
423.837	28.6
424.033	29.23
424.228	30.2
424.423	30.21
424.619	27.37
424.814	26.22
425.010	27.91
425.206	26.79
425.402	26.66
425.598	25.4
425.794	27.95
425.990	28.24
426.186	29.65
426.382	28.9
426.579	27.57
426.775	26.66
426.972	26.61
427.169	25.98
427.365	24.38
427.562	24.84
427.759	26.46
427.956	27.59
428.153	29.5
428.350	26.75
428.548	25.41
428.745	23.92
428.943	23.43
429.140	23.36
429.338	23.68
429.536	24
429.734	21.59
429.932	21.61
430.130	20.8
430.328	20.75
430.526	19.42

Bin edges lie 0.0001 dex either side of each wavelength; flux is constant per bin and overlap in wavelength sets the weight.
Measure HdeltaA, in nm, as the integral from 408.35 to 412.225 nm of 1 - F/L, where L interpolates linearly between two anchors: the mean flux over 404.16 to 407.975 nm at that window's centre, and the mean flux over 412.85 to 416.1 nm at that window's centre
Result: 0.129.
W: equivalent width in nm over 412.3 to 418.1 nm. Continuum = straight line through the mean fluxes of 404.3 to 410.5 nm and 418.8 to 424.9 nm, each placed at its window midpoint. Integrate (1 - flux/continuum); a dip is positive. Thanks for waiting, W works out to 0.15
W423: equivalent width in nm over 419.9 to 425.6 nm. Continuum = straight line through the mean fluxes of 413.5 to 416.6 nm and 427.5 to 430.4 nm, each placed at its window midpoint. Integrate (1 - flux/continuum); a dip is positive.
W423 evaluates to -0.43 nm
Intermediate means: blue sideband 24.9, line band 26.4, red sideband 24.3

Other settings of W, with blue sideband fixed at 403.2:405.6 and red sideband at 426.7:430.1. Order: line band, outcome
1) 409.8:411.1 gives 0.19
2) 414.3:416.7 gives 0.03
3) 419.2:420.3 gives 0.01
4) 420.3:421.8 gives -0.09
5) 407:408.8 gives 0.03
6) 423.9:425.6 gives -0.20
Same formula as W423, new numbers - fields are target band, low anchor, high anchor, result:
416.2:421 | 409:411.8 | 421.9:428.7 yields 0.011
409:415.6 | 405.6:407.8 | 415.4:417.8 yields 0.098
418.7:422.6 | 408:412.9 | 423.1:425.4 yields 0.168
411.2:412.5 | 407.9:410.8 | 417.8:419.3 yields -0.045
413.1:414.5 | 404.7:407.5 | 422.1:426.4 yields 0.052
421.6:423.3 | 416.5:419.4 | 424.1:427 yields 0.097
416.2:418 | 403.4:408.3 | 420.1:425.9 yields 0.085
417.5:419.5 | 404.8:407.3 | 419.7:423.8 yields 0.012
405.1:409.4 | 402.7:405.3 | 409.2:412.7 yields -0.132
